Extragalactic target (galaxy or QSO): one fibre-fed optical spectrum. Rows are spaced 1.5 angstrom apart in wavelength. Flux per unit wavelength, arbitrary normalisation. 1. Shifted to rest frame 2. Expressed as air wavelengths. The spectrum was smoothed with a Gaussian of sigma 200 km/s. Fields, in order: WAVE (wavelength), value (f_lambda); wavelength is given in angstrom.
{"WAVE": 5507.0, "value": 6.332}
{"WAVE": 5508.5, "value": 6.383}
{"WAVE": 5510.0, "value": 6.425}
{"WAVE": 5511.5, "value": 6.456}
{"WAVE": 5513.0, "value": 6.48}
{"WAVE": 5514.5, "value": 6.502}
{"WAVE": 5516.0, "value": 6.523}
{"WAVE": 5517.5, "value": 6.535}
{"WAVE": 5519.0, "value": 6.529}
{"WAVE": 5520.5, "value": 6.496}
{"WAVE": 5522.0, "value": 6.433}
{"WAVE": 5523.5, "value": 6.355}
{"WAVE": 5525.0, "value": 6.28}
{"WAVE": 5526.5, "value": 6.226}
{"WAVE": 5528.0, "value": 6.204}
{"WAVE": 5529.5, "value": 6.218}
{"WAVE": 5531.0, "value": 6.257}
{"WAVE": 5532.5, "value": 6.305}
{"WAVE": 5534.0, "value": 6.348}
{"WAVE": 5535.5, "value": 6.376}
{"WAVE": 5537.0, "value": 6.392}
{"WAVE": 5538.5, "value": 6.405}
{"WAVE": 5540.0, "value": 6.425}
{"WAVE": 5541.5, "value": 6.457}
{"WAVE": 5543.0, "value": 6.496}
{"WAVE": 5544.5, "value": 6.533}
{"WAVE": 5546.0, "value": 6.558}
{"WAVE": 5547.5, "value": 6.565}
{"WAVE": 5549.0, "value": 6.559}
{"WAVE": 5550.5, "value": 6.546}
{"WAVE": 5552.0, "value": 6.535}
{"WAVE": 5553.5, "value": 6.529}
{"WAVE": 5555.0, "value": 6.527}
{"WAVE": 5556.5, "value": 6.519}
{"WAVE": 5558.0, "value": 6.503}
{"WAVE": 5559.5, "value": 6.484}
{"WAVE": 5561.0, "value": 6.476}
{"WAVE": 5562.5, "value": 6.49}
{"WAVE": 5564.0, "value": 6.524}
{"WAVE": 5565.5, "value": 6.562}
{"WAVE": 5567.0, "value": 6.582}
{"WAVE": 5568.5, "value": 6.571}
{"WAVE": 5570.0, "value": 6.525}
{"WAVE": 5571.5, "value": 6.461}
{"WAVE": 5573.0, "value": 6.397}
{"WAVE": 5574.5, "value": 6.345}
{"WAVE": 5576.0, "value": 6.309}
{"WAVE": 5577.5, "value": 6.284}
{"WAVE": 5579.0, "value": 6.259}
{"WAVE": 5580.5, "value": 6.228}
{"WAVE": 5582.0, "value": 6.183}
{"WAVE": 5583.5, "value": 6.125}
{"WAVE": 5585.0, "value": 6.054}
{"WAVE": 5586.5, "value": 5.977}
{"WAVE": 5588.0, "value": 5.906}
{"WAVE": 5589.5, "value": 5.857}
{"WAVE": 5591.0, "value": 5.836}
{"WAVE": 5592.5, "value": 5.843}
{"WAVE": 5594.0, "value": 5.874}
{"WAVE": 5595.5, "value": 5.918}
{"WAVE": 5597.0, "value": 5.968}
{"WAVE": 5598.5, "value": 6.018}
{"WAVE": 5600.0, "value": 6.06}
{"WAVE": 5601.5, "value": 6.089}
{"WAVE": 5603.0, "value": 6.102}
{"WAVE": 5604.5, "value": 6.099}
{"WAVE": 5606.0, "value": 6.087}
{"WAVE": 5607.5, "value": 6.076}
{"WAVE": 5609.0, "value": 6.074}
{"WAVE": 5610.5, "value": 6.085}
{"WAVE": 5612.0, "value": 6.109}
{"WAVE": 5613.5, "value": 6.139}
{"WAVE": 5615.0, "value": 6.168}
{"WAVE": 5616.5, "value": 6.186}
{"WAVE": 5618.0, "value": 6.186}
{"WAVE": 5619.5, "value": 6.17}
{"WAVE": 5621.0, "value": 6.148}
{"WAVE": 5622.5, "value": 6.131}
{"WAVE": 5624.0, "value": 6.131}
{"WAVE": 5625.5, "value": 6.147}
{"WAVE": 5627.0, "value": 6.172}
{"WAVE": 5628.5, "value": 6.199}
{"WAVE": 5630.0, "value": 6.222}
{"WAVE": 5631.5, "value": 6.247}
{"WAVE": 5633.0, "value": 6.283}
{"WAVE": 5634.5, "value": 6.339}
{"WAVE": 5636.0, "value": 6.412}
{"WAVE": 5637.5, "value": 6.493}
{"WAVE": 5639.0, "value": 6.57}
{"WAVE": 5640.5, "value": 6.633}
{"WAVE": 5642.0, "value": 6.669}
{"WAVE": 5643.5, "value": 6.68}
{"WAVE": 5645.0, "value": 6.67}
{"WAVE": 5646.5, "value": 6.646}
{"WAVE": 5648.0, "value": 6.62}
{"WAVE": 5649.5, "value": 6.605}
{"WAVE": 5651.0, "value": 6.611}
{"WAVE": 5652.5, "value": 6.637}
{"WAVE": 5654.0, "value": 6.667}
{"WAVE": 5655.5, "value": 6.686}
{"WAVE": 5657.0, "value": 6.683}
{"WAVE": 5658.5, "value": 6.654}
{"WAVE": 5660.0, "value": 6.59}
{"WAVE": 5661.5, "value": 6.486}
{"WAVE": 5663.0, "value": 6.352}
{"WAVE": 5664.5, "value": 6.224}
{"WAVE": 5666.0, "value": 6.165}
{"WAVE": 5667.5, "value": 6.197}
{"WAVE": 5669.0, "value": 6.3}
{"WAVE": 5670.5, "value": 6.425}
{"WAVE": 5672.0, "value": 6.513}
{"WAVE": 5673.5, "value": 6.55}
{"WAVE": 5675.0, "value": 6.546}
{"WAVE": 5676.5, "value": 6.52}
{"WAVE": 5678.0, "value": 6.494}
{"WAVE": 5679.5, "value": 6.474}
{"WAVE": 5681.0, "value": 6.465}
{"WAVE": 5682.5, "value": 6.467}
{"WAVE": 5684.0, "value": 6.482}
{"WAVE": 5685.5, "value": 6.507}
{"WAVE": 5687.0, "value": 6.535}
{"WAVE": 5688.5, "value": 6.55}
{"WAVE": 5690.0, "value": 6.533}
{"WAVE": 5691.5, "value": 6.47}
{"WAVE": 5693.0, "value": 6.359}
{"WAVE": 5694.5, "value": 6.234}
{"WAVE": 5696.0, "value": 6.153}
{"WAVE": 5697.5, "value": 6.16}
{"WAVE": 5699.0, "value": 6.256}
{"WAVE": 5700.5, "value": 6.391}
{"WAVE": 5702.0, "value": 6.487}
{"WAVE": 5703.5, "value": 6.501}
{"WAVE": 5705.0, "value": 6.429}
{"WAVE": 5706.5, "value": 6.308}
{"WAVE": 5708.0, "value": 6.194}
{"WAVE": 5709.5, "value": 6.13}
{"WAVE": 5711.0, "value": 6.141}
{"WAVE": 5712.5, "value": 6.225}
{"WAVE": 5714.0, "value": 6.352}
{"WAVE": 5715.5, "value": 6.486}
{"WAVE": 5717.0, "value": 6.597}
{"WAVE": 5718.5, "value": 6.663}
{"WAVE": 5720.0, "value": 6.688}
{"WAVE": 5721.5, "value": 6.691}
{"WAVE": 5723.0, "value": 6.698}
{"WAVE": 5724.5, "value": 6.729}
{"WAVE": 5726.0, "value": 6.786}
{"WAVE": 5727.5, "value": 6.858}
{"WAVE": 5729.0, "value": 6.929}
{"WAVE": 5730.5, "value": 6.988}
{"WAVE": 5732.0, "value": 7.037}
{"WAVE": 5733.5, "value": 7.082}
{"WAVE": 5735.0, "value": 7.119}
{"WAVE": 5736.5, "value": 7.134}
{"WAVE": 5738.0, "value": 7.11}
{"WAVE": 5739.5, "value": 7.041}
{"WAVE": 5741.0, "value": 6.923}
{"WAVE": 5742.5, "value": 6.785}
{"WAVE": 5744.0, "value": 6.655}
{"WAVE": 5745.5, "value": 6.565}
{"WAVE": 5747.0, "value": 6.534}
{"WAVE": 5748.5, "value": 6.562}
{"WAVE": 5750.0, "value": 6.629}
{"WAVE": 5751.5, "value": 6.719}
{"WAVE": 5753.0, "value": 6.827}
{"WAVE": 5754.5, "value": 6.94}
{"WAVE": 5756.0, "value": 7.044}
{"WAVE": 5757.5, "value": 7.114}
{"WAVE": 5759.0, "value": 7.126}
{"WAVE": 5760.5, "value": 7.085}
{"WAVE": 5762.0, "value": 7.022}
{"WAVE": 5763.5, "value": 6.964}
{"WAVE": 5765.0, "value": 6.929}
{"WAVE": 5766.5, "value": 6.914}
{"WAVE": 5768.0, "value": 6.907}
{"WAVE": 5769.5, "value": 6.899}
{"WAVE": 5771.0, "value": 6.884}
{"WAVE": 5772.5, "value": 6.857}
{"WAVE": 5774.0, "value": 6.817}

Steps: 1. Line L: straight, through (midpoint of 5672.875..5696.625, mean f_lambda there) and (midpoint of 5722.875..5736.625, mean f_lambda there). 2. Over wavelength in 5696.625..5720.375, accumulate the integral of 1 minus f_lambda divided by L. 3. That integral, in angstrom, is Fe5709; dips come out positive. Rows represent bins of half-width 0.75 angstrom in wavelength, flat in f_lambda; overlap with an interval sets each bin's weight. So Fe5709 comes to 1.2 angstrom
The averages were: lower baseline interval 6.46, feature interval 6.37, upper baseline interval 6.94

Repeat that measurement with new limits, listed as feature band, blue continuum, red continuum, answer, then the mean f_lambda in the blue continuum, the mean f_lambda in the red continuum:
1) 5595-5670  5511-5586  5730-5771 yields 3.5 angstrom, 6.42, 6.91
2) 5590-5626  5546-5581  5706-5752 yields 2.6 angstrom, 6.47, 6.69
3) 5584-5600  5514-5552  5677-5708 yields 1.2 angstrom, 6.42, 6.41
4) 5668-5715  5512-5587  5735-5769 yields 2.5 angstrom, 6.41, 6.89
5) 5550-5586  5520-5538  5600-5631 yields -1.0 angstrom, 6.32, 6.14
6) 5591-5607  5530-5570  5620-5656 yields 1.1 angstrom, 6.48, 6.44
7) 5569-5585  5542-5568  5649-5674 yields 0.5 angstrom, 6.53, 6.49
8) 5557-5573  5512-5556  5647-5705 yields -0.2 angstrom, 6.43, 6.46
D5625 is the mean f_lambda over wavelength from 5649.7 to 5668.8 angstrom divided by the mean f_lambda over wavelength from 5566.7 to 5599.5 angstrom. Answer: 1.06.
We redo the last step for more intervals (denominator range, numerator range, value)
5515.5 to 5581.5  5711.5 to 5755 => 1.05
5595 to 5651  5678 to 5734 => 1.04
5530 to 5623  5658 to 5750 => 1.04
